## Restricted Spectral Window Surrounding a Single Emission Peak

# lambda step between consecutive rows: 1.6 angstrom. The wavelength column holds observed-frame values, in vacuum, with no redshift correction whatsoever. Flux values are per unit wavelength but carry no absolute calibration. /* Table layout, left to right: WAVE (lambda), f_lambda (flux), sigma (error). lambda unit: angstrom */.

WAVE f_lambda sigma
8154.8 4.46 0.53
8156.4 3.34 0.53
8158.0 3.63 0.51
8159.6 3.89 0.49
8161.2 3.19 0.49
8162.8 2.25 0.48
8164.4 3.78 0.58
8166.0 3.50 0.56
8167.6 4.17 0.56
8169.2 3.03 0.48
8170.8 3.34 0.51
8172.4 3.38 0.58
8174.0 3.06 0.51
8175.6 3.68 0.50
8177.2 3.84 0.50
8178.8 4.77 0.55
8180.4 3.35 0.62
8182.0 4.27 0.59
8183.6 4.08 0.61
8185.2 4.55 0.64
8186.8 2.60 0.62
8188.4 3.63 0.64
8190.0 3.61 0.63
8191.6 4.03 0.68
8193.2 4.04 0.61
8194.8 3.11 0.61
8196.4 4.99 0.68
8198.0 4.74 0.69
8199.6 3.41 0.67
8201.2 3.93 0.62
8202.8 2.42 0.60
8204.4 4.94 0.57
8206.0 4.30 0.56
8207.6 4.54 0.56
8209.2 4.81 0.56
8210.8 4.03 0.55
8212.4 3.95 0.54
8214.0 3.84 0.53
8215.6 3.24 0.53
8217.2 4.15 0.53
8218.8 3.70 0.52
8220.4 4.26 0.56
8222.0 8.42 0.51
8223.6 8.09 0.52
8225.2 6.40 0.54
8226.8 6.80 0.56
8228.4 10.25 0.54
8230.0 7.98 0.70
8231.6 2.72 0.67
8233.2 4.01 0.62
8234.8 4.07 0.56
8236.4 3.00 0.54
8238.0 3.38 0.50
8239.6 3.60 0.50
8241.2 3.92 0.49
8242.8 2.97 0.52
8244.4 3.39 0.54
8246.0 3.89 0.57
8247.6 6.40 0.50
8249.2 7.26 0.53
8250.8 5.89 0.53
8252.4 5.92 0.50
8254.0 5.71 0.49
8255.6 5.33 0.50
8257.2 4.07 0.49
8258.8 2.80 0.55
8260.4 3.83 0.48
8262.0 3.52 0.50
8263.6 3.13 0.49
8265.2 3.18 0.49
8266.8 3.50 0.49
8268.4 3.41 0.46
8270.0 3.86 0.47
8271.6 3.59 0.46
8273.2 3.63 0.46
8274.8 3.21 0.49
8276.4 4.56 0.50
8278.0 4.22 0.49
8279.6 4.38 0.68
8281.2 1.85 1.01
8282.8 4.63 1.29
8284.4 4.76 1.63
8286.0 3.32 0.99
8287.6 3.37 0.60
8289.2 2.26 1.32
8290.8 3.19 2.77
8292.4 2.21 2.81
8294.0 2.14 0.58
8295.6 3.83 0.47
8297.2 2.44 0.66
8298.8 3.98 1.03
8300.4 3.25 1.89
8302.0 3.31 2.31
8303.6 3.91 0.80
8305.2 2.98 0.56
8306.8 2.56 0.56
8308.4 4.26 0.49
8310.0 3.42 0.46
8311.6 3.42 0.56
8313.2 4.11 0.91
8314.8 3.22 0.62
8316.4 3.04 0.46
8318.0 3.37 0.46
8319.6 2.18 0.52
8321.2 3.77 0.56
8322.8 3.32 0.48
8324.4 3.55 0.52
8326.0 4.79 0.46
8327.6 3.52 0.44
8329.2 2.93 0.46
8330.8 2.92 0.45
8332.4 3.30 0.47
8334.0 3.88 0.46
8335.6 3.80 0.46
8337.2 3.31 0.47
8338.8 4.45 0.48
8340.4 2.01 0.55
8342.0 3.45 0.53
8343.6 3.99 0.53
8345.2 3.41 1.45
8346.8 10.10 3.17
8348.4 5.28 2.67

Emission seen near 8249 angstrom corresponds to [N II]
